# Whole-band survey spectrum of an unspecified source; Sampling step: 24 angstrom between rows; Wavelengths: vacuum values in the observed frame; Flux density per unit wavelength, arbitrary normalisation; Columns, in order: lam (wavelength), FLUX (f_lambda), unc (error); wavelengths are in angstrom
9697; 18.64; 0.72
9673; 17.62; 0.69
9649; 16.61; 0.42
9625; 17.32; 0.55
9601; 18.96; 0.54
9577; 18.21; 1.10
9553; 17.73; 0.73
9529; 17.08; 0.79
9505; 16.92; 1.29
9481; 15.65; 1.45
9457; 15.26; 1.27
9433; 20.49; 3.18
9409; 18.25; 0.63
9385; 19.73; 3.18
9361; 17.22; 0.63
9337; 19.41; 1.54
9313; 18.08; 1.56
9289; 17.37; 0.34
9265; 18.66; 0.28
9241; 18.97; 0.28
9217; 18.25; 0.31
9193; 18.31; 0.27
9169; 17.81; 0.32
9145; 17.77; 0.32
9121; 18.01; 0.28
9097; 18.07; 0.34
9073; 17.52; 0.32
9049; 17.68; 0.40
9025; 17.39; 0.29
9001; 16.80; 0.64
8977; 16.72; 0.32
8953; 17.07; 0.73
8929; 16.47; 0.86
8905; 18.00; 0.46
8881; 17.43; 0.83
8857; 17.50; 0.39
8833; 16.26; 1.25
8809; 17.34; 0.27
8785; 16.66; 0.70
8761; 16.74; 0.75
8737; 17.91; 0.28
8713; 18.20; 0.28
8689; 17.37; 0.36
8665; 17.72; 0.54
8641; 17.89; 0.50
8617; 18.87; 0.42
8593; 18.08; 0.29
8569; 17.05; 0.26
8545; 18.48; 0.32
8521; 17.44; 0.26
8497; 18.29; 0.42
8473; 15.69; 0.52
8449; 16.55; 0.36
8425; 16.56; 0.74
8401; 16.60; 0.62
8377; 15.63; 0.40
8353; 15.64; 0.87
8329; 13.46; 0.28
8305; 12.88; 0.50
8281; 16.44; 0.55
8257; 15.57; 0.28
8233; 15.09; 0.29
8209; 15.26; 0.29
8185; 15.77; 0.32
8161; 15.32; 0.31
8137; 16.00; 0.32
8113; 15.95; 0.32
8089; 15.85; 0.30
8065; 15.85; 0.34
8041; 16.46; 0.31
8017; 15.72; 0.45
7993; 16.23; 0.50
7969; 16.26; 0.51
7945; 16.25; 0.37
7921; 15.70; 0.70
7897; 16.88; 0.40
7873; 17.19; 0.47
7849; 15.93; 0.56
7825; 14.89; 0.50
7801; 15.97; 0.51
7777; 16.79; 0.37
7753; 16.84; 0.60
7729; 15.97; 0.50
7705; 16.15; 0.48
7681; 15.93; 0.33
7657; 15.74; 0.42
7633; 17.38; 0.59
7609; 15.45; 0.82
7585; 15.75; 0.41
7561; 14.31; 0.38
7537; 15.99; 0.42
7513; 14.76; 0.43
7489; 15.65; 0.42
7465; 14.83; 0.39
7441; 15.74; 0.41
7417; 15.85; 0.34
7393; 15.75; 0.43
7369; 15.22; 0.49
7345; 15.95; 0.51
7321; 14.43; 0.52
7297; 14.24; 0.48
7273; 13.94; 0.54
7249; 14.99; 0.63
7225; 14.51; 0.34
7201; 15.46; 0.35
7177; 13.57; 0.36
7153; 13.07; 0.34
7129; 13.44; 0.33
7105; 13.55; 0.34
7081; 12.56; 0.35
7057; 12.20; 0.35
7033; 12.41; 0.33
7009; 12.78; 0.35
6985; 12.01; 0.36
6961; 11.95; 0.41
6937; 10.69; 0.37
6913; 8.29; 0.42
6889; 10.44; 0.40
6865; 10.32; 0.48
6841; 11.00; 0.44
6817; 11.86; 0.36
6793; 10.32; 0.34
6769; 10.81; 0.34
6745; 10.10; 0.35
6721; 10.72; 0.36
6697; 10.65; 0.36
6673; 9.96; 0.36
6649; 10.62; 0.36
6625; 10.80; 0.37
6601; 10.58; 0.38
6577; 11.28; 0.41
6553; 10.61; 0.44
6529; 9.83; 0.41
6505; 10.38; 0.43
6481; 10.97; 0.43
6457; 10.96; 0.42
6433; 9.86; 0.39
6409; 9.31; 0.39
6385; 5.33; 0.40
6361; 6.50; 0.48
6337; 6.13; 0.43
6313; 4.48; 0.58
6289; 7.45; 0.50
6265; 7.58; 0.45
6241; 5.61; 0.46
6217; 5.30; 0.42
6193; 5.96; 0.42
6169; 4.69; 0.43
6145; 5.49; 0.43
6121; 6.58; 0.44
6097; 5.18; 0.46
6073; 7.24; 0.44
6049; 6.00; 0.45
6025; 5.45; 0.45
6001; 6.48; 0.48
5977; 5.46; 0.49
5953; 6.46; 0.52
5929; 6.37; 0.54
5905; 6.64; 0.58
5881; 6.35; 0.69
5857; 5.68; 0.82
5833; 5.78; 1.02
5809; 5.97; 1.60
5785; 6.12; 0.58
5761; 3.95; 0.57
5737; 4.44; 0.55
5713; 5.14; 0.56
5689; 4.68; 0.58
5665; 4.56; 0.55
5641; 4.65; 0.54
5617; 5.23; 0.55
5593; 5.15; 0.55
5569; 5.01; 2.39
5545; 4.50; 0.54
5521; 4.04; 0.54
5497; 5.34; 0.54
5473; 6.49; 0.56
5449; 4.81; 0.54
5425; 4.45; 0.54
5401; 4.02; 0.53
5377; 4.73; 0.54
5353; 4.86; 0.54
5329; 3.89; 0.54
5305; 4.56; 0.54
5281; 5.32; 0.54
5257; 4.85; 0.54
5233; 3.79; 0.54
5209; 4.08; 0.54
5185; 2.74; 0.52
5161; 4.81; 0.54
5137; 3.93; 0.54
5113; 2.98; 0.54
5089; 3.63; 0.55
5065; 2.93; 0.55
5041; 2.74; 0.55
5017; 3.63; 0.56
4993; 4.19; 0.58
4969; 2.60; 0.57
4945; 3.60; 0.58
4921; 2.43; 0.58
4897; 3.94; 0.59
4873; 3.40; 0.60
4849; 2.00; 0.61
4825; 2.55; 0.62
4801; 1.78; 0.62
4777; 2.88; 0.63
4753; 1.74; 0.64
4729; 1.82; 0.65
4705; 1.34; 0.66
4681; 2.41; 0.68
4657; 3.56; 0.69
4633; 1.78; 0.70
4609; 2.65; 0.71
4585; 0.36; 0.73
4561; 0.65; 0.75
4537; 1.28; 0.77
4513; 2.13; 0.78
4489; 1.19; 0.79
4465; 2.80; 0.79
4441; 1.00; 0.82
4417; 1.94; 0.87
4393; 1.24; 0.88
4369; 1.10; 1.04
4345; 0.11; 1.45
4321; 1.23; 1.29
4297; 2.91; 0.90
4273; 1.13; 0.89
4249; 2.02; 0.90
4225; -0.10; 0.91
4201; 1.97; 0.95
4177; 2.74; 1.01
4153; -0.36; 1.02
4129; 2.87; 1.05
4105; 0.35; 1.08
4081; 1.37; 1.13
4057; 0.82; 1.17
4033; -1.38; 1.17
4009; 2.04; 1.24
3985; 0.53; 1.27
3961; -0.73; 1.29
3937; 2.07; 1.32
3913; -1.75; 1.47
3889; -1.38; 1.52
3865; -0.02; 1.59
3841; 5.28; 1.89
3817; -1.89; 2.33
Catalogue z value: 0.607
